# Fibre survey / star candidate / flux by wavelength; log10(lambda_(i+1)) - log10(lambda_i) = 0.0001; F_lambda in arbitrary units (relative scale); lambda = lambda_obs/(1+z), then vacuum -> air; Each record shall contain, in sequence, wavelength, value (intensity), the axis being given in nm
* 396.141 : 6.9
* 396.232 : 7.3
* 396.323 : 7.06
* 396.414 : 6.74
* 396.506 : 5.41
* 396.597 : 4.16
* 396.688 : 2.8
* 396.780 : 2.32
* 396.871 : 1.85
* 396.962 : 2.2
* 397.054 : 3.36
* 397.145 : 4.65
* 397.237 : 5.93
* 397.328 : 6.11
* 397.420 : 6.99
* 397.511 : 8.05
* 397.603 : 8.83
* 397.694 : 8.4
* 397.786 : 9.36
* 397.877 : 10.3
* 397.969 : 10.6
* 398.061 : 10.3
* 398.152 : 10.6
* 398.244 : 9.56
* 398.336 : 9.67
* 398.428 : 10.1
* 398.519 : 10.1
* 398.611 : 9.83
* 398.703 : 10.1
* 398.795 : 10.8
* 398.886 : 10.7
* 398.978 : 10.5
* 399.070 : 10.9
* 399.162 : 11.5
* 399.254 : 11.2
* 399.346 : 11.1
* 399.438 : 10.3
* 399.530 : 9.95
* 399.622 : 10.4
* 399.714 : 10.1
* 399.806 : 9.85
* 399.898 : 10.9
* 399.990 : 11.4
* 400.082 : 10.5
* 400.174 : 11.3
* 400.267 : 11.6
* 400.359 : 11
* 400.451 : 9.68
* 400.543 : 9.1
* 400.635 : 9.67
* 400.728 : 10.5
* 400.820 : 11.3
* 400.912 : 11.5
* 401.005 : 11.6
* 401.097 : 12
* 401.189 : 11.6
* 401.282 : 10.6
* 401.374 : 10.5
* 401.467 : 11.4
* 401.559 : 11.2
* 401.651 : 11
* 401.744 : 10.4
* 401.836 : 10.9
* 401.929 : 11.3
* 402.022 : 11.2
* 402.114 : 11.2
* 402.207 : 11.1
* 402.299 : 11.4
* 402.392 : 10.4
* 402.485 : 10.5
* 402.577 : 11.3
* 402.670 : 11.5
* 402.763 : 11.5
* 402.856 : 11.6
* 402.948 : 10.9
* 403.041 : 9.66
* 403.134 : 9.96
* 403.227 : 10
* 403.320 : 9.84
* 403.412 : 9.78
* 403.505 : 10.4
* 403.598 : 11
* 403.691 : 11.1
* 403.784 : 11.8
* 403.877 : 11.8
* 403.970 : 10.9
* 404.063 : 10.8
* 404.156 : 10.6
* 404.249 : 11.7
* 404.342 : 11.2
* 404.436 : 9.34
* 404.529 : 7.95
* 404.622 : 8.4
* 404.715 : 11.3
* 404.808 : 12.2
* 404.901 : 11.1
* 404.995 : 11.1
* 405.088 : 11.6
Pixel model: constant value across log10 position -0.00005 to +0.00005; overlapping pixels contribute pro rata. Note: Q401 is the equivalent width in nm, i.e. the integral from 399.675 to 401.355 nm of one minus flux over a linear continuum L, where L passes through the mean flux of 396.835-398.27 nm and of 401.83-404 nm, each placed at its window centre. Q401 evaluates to -0.27 nm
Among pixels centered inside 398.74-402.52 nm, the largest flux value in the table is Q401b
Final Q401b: 12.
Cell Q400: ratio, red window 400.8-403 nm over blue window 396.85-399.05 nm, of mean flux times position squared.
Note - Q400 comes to 1.35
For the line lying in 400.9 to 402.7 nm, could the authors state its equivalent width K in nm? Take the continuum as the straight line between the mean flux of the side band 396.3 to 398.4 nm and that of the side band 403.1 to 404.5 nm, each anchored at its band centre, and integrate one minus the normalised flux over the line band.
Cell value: -0.32 nm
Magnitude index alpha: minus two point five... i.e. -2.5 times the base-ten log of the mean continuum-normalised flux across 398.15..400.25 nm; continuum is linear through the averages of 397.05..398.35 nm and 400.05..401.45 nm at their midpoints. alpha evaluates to -0.10 mag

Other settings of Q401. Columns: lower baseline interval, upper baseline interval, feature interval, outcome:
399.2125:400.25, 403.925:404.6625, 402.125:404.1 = -0.11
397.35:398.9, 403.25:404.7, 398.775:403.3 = -0.36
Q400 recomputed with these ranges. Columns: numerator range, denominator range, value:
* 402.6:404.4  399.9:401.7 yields 1.01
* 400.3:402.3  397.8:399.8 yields 1.06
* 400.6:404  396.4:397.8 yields 2.10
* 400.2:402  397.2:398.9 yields 1.19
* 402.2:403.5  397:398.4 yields 1.34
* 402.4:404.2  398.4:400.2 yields 1.04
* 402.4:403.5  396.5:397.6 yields 2.36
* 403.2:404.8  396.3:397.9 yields 1.90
